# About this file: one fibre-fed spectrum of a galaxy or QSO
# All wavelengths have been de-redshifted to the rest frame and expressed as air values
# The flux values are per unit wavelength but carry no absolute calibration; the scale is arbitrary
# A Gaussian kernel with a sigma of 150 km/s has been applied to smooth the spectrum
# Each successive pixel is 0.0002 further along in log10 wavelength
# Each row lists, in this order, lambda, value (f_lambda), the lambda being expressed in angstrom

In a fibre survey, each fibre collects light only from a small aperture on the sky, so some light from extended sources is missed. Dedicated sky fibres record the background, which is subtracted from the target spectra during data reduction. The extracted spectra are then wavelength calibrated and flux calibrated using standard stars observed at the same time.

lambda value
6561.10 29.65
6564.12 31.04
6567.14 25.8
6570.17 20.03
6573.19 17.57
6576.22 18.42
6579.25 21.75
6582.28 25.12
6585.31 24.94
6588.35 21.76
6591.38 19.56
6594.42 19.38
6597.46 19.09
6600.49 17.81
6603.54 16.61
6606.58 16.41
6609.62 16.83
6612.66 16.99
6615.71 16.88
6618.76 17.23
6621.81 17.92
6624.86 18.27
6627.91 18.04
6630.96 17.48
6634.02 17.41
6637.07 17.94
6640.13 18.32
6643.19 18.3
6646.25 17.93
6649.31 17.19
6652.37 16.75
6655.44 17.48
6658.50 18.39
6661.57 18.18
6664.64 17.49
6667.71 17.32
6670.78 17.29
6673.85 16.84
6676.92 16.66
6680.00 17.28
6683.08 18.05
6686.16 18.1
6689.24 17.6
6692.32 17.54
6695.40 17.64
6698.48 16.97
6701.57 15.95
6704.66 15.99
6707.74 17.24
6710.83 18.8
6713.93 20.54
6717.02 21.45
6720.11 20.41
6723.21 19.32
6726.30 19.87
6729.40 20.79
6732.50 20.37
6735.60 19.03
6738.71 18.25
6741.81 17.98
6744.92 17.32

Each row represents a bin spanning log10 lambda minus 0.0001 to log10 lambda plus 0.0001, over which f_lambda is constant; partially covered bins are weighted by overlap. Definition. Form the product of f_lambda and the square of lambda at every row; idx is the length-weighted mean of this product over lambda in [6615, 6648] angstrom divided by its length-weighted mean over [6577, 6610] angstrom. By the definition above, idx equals 0.90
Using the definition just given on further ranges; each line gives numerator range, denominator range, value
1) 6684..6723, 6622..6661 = 1.04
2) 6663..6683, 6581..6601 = 0.83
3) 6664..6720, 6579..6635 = 0.97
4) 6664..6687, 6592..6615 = 1.01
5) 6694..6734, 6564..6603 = 0.92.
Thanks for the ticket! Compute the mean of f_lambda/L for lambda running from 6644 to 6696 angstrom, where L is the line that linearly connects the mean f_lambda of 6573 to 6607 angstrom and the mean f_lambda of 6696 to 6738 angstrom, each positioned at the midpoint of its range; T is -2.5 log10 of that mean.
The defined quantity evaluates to 0.11 mag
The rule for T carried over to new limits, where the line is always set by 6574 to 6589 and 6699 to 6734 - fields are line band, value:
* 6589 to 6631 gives 0.205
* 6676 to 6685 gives 0.147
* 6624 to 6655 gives 0.176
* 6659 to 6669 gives 0.147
